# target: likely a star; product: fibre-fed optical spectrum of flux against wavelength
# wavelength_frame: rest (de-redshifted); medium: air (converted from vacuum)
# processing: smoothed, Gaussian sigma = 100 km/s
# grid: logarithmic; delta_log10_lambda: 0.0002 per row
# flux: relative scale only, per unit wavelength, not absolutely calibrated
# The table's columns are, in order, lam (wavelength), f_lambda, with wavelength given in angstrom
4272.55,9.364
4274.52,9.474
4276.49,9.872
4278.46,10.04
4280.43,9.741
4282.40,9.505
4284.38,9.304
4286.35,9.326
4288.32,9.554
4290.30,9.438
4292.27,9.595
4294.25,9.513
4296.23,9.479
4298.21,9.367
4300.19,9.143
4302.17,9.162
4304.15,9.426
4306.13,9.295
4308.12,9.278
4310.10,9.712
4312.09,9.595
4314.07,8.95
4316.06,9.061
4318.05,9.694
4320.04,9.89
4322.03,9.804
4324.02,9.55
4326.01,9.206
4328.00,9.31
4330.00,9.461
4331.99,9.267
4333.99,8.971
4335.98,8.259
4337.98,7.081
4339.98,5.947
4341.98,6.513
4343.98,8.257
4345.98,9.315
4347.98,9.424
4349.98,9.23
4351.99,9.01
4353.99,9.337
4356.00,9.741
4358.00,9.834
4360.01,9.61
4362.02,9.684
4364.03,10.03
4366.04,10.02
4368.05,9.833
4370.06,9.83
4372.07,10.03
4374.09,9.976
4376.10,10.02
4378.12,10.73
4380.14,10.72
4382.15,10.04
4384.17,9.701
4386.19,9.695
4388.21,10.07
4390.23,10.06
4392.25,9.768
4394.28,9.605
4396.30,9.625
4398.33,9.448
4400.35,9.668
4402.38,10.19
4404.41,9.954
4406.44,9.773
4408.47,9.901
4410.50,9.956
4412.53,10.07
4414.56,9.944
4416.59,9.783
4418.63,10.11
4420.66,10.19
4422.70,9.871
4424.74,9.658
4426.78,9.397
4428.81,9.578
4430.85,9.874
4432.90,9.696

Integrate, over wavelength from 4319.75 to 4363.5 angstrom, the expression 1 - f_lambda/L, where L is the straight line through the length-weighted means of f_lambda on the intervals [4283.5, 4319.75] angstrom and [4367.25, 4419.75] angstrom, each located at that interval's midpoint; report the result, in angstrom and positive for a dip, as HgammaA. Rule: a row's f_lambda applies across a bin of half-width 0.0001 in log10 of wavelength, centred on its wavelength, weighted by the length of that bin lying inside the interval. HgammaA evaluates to 3.2 angstrom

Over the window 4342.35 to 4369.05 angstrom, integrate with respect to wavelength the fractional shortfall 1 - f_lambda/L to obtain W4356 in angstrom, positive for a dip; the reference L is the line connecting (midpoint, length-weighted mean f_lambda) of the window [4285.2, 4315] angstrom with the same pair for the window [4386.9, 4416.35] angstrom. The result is 0.6 angstrom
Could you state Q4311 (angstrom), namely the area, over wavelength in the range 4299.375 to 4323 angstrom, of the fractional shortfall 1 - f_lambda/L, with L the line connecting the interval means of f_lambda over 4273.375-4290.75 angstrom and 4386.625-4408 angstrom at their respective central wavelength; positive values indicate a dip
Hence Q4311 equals 0.5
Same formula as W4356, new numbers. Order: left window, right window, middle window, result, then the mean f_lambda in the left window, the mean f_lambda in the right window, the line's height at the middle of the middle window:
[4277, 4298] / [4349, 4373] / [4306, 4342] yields 2.5 angstrom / 9.55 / 9.68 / 9.62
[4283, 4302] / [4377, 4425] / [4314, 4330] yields 0.1 angstrom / 9.4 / 9.94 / 9.55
